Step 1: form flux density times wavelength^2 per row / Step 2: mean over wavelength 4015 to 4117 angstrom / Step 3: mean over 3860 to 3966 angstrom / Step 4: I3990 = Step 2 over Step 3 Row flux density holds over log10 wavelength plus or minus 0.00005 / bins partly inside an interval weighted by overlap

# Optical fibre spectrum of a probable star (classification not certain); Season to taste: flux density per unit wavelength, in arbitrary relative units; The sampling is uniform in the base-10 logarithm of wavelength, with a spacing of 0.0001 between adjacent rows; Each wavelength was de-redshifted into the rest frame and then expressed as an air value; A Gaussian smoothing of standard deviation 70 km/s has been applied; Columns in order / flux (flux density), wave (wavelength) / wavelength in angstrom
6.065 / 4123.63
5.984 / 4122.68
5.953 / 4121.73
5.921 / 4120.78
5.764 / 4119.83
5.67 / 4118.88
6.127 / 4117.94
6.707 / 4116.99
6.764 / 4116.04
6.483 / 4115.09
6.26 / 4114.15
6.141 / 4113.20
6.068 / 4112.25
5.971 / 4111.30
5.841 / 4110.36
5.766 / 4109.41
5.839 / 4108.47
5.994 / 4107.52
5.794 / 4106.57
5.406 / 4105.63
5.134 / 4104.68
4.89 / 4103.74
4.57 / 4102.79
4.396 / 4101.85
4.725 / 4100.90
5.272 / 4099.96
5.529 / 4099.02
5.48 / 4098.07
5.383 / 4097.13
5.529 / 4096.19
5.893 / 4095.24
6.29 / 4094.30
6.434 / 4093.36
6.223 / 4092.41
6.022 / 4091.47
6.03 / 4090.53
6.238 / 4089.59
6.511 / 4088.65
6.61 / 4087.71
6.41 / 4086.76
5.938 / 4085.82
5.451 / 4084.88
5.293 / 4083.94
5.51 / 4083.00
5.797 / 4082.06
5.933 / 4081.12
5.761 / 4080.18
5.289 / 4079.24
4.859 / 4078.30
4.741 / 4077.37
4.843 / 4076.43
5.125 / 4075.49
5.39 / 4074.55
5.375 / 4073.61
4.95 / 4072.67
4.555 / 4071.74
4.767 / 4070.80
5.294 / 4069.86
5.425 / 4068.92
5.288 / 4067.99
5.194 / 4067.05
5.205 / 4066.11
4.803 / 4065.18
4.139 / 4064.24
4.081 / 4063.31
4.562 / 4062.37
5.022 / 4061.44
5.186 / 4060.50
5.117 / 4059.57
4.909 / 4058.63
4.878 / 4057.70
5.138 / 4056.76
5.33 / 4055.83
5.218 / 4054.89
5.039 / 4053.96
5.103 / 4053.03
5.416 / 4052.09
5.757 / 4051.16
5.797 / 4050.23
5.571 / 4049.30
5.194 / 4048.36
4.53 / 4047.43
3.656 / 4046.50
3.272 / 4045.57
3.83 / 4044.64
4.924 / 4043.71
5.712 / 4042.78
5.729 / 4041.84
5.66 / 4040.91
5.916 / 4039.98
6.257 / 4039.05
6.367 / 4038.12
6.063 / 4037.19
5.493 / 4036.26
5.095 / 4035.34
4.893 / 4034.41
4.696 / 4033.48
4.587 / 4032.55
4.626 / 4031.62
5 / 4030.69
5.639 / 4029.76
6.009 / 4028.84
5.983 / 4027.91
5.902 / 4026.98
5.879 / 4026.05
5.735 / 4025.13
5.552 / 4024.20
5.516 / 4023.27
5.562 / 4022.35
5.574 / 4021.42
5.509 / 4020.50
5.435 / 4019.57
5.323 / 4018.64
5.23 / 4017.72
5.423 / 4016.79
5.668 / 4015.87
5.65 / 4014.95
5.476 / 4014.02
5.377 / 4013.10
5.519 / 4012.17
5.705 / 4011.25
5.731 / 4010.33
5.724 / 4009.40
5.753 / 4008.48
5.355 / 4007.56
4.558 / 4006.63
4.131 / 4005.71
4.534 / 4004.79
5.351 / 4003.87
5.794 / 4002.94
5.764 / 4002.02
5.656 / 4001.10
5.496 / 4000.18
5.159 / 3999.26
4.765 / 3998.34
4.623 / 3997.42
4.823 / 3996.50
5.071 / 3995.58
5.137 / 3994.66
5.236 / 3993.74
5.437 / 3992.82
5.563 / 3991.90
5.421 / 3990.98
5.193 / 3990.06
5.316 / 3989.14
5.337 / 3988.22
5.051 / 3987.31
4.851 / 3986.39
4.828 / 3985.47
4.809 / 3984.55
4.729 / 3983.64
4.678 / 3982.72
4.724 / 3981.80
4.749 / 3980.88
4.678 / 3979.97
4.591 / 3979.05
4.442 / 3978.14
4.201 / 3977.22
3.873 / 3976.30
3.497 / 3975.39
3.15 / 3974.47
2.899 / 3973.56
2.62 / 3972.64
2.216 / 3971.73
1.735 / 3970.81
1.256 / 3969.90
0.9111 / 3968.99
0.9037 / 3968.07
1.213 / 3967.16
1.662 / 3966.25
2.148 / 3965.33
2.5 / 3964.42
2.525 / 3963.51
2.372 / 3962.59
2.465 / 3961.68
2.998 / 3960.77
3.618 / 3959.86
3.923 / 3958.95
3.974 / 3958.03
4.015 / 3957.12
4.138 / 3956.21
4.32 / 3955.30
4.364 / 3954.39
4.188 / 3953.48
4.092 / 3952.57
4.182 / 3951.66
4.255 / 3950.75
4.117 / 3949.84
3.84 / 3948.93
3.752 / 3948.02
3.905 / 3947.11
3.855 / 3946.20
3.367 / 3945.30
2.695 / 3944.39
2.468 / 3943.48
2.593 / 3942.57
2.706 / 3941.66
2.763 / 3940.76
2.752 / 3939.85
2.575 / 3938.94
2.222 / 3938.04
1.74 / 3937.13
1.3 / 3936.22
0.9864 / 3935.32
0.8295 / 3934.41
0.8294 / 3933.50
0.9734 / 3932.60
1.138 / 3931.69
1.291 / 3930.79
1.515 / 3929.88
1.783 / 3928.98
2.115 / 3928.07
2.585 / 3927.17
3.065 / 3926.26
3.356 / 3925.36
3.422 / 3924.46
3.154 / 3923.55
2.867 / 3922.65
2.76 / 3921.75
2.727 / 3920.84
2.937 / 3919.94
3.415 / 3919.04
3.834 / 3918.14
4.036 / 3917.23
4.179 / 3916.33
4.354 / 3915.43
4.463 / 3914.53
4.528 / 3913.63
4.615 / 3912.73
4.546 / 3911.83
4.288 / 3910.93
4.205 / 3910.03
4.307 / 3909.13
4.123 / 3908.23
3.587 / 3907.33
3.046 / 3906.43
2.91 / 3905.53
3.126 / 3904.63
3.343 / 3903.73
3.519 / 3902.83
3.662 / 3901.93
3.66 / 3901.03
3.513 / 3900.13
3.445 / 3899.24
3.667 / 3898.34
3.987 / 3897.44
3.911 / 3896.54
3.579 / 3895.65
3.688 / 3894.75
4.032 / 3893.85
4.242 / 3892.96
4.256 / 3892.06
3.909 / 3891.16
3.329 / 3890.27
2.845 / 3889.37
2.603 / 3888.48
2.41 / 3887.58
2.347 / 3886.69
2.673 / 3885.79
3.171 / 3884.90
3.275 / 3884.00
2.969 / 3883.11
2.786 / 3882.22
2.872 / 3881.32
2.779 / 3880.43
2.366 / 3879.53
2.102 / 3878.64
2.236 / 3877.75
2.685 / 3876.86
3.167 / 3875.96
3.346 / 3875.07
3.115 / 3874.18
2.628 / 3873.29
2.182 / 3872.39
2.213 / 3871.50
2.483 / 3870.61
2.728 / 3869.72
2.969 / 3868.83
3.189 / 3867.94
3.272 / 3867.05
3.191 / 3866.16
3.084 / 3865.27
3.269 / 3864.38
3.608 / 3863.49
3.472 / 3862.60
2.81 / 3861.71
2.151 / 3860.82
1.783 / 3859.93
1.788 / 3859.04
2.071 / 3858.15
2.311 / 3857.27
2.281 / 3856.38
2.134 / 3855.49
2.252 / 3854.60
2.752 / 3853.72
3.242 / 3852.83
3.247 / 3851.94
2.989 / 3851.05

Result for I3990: 1.88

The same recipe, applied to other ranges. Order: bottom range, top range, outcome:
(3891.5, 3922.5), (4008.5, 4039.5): 1.55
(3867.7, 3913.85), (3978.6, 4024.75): 1.68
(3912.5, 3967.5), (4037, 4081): 1.83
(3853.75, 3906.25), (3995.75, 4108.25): 1.95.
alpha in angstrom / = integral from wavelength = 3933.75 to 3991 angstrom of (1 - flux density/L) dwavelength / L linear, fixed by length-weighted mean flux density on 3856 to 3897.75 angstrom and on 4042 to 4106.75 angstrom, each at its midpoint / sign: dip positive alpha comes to 9.1 angstrom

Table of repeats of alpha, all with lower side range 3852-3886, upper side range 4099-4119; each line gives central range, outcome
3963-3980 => 5.85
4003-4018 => -2.85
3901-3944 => 5.32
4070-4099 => -1.13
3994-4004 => -2.06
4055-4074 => 0.69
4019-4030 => -2.44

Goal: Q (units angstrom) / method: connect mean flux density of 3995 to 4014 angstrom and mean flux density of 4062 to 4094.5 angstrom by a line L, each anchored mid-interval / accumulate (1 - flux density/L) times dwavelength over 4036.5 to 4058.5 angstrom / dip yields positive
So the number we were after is 0.5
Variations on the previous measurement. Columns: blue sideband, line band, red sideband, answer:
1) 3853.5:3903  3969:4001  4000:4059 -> 1.94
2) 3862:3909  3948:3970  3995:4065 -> 5.61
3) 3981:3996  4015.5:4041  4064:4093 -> -1.31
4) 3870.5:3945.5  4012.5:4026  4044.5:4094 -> -2.83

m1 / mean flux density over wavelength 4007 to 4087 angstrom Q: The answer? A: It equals 5.29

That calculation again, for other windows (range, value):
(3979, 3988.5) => 4.82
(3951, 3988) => 3.47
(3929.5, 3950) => 2.34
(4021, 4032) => 5.59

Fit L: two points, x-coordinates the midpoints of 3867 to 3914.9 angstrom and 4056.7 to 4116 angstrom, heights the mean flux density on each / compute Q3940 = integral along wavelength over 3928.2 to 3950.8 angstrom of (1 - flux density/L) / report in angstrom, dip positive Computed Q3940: 8.7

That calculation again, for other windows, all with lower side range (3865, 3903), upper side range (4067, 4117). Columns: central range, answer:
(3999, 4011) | -2.0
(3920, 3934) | 5.3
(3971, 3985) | 1.0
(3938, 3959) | 1.8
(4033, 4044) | -1.3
